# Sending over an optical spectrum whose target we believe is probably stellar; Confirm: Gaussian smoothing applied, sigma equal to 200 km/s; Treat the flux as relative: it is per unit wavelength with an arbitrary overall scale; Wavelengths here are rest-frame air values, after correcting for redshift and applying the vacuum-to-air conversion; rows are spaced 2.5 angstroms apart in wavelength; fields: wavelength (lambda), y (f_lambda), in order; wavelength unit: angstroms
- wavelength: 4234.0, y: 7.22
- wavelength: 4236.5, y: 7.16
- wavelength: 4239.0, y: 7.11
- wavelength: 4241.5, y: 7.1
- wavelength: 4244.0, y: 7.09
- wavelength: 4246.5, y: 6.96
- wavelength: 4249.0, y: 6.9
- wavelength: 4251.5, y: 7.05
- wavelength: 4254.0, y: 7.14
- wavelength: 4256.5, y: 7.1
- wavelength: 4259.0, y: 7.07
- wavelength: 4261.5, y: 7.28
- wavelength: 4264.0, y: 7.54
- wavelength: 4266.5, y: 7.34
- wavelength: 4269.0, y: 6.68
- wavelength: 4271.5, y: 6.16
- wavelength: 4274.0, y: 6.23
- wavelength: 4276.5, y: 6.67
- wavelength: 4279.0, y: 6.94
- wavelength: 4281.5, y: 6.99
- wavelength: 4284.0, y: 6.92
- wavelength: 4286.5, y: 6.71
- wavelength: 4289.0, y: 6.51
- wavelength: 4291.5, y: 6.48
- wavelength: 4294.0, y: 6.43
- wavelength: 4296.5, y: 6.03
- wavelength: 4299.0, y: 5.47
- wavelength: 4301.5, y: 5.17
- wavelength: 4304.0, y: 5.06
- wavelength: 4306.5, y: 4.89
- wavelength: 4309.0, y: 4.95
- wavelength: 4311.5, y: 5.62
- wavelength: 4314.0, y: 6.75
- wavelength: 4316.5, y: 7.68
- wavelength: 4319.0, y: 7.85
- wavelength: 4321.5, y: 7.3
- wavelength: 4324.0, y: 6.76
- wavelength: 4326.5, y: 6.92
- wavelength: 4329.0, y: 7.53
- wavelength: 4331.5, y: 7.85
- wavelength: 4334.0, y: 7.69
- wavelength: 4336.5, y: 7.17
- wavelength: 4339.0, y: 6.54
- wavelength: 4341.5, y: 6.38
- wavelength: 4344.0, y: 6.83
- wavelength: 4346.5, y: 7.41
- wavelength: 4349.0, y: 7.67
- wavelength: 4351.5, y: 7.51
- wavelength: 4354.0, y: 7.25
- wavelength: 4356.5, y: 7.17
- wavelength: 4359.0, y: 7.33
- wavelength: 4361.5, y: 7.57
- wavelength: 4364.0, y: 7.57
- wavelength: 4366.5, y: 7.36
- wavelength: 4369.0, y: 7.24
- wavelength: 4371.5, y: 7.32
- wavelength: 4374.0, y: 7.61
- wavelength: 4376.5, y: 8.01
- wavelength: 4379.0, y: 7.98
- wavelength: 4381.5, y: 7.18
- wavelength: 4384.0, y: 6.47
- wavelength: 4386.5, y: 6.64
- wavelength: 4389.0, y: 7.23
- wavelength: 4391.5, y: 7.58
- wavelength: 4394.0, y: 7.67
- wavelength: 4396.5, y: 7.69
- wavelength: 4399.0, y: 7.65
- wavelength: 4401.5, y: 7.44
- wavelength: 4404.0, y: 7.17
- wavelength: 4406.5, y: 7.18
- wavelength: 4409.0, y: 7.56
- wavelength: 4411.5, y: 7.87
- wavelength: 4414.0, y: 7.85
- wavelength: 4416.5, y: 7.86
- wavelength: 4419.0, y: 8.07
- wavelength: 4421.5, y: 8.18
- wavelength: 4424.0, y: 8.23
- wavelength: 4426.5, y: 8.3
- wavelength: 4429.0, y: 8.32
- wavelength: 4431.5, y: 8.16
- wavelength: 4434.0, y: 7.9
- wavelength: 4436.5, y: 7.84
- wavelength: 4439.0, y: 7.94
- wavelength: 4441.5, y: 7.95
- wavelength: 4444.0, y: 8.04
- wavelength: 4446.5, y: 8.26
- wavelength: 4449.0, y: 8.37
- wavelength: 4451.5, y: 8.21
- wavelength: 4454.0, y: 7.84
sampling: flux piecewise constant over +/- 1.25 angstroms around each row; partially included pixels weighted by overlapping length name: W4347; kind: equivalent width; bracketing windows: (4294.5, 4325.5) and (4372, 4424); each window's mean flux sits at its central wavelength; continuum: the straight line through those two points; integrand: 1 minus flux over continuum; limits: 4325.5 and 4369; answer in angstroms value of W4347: -3.51 angstroms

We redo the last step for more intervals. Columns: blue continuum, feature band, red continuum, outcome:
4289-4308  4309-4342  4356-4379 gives -3.2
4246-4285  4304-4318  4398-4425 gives 2.4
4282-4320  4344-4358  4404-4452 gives -0.9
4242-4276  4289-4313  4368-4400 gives 5.0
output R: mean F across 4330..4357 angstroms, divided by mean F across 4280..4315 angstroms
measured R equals 1.20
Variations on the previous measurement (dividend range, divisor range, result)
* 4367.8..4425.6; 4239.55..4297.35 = 1.10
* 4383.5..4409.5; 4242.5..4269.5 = 1.03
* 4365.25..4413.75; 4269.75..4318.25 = 1.19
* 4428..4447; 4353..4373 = 1.09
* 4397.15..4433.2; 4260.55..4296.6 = 1.16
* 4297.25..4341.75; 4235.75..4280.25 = 0.94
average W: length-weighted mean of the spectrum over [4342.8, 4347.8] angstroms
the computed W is 7.13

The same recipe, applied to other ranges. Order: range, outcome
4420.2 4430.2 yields 8.26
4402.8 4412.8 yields 7.45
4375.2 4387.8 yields 7.26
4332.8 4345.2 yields 6.92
